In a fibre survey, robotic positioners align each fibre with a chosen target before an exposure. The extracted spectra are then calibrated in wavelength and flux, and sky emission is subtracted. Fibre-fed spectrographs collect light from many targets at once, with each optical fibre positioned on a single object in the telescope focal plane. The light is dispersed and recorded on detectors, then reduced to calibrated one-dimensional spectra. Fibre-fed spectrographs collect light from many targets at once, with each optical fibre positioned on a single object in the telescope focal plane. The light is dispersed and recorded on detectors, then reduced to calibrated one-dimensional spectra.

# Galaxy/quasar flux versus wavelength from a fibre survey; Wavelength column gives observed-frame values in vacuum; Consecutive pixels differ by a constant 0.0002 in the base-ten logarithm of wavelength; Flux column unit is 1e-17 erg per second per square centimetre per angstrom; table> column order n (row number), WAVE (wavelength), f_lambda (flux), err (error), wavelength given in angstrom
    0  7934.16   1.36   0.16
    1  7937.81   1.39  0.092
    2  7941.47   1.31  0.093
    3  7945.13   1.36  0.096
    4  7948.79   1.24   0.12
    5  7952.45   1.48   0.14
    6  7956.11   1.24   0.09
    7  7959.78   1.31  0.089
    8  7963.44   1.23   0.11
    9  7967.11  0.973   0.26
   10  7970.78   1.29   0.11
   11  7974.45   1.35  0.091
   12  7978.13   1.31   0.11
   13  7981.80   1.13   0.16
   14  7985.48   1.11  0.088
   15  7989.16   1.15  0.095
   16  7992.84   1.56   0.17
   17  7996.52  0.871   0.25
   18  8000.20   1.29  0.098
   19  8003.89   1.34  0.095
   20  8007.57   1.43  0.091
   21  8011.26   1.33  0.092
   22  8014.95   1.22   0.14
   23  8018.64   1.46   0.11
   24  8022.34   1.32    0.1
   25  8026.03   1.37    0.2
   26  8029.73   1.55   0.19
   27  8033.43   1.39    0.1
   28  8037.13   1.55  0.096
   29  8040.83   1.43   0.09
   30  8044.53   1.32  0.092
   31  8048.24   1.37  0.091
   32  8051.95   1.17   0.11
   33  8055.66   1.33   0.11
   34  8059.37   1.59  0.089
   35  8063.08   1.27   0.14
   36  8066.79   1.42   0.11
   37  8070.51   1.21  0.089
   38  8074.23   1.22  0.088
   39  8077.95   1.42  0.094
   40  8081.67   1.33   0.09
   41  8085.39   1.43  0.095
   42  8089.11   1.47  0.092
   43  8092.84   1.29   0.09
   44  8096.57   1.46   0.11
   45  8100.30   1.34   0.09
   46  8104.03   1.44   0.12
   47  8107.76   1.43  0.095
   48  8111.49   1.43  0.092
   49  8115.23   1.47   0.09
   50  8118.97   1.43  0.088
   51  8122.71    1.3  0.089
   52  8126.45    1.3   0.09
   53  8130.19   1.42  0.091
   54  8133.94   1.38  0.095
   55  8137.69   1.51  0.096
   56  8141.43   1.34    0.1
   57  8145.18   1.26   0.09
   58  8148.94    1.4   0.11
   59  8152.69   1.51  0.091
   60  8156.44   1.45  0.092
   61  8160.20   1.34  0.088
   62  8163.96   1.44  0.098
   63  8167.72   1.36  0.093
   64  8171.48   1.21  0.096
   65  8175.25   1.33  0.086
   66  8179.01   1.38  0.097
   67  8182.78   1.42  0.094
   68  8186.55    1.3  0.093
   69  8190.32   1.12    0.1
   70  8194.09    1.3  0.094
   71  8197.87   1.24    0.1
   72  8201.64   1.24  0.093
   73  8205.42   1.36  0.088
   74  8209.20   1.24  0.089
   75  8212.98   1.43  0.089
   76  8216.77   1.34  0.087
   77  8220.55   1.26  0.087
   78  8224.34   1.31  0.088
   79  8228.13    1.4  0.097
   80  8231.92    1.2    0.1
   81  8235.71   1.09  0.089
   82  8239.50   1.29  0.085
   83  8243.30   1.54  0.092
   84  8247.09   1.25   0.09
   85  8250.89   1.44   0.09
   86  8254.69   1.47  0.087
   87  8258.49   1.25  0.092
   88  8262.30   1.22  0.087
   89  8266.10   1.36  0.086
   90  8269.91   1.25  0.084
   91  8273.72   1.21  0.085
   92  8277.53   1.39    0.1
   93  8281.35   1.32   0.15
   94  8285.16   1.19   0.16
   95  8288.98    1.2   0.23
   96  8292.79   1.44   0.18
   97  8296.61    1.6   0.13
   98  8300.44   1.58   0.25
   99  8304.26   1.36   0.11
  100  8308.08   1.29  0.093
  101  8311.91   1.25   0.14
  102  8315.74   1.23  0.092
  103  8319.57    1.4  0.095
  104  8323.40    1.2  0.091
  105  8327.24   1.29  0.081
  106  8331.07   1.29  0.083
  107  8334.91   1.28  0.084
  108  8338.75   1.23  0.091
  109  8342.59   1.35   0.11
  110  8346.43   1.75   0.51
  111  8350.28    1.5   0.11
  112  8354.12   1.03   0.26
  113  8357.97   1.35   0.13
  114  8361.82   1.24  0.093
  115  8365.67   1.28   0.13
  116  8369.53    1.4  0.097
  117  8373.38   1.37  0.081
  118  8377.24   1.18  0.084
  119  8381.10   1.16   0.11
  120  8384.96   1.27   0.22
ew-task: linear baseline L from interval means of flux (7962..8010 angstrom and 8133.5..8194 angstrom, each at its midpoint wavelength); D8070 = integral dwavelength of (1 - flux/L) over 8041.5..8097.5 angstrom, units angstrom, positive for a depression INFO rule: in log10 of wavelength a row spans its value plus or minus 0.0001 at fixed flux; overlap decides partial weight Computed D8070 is -2.6 angstrom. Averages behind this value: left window 1.23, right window 1.36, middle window 1.35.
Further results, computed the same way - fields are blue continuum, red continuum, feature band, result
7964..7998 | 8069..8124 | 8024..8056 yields -2.44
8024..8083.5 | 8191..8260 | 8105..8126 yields -0.87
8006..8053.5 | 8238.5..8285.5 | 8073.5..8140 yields -1.67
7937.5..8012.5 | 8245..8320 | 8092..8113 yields -1.74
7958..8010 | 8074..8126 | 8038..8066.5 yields -0.74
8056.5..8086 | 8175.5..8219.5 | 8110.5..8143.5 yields -1.51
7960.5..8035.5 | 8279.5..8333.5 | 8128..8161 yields -2.40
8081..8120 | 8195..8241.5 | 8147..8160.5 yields -0.79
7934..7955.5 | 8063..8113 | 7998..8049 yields -0.68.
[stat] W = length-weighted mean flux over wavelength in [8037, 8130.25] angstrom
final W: 1.37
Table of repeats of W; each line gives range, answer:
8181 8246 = 1.3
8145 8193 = 1.35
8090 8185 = 1.39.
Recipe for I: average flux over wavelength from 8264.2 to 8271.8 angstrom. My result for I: 1.31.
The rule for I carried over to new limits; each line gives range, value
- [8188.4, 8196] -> 1.21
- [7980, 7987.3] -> 1.12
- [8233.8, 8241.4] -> 1.19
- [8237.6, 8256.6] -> 1.4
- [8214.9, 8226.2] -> 1.3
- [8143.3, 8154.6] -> 1.39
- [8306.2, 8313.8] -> 1.27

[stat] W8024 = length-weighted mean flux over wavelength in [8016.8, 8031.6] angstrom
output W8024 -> 1.42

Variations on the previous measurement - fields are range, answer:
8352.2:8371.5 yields 1.26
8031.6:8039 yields 1.47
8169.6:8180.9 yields 1.31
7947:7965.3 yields 1.3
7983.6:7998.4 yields 1.17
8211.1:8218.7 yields 1.38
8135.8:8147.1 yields 1.37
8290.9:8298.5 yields 1.52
